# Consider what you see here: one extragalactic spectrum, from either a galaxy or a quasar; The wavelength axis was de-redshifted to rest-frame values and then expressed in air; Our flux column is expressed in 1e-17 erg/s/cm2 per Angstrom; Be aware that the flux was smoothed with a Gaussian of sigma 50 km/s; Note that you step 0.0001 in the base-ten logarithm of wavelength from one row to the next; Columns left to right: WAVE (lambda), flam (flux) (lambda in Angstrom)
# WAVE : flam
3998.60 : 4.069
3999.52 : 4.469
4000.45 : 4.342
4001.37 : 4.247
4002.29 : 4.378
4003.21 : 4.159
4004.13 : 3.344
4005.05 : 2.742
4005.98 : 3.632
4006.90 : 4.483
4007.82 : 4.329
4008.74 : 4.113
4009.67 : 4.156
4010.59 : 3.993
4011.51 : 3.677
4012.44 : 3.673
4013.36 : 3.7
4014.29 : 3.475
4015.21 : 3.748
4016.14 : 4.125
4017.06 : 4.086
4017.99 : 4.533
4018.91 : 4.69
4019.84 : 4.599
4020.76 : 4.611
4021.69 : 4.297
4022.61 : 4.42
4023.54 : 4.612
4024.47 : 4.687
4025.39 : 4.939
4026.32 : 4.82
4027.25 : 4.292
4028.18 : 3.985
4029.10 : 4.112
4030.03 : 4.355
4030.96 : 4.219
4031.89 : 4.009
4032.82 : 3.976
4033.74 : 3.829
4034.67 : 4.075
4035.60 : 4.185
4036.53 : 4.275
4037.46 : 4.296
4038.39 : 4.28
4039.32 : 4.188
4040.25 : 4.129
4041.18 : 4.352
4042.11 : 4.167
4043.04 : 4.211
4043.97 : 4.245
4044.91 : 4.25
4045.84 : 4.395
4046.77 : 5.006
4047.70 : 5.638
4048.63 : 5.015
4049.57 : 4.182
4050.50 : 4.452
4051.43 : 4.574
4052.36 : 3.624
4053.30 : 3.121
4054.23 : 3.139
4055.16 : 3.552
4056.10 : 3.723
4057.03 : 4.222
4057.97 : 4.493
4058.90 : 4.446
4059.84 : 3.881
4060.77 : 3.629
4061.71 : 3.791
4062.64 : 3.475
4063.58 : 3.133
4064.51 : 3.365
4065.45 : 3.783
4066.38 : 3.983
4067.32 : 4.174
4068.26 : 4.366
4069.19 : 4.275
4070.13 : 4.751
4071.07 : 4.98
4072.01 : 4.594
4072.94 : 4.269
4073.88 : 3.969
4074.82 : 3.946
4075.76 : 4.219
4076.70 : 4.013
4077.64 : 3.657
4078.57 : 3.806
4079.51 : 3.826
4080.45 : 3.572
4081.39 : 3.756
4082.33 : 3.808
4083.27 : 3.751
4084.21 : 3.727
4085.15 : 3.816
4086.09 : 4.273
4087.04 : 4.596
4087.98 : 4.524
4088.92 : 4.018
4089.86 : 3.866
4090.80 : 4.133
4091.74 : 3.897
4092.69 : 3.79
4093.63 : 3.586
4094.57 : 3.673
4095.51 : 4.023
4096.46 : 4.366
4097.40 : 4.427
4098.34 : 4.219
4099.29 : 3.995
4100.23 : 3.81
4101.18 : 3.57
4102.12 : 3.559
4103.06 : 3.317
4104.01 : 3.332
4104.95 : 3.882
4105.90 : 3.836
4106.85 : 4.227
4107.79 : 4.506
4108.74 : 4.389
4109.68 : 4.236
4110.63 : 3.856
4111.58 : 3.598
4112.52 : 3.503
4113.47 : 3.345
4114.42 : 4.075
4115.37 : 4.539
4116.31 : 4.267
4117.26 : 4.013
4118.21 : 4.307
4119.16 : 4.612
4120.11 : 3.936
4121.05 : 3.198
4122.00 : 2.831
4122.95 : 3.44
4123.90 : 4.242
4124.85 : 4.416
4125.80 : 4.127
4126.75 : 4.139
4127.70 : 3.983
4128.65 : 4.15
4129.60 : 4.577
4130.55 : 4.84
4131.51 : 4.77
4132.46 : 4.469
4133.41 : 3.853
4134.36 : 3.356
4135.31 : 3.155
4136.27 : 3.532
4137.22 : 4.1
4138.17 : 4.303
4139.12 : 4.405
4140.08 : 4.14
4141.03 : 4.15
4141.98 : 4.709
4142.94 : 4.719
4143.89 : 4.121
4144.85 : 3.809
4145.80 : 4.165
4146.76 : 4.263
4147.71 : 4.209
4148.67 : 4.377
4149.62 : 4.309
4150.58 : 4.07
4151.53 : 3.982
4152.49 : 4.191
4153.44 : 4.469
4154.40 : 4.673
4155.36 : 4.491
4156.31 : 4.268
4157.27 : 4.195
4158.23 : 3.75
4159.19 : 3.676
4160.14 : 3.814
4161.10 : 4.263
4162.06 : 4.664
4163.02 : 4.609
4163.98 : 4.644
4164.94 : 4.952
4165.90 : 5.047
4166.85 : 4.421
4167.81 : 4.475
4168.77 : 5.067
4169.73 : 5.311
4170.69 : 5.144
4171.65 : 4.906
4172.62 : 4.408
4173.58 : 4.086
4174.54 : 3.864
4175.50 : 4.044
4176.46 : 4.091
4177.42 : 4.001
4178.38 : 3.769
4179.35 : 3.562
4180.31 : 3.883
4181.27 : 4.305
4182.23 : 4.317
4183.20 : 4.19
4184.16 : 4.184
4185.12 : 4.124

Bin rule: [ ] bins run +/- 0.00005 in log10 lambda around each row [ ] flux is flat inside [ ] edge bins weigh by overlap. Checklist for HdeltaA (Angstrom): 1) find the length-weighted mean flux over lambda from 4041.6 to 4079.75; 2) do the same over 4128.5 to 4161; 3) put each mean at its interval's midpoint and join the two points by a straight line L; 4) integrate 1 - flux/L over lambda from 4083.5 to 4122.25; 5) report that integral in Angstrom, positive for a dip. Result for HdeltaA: 1.8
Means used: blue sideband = 4.11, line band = 3.95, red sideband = 4.18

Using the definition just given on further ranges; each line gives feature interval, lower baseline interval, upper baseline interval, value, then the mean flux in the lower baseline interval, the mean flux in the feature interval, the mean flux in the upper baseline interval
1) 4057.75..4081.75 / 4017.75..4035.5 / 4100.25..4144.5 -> 1.2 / 4.37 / 4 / 4.01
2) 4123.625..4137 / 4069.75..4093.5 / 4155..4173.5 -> 0.7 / 4.05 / 4.11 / 4.52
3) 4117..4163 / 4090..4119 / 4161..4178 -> 1.6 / 3.95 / 4.14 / 4.56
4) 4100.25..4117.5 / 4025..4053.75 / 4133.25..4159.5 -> 1.2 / 4.29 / 3.89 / 4.13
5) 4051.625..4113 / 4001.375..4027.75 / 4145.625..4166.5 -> 4.4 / 4.16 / 3.94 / 4.33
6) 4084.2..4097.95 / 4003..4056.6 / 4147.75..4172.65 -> 0.8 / 4.16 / 4.06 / 4.46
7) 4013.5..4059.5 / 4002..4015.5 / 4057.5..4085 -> -4.2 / 3.84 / 4.25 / 3.98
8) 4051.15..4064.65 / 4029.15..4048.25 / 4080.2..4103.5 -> 1.4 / 4.3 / 3.74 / 3.93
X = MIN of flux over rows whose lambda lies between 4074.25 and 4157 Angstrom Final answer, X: 2.831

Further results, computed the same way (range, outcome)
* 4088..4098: 3.586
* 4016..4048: 3.829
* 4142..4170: 3.676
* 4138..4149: 3.809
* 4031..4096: 3.121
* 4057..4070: 3.133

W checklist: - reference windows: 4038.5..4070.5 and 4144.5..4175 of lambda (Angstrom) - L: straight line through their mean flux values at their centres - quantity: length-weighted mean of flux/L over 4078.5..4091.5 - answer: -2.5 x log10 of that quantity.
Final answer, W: 0.060 mag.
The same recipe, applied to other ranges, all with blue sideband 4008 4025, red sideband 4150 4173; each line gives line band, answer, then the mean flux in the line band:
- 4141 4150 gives 0.04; 4.29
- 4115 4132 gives 0.07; 4.13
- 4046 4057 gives 0.02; 4.19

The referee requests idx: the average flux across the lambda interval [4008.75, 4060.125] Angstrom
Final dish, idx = 4.21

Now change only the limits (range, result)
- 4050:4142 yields 3.98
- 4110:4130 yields 3.96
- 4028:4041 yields 4.15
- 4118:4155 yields 4.13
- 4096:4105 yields 3.85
